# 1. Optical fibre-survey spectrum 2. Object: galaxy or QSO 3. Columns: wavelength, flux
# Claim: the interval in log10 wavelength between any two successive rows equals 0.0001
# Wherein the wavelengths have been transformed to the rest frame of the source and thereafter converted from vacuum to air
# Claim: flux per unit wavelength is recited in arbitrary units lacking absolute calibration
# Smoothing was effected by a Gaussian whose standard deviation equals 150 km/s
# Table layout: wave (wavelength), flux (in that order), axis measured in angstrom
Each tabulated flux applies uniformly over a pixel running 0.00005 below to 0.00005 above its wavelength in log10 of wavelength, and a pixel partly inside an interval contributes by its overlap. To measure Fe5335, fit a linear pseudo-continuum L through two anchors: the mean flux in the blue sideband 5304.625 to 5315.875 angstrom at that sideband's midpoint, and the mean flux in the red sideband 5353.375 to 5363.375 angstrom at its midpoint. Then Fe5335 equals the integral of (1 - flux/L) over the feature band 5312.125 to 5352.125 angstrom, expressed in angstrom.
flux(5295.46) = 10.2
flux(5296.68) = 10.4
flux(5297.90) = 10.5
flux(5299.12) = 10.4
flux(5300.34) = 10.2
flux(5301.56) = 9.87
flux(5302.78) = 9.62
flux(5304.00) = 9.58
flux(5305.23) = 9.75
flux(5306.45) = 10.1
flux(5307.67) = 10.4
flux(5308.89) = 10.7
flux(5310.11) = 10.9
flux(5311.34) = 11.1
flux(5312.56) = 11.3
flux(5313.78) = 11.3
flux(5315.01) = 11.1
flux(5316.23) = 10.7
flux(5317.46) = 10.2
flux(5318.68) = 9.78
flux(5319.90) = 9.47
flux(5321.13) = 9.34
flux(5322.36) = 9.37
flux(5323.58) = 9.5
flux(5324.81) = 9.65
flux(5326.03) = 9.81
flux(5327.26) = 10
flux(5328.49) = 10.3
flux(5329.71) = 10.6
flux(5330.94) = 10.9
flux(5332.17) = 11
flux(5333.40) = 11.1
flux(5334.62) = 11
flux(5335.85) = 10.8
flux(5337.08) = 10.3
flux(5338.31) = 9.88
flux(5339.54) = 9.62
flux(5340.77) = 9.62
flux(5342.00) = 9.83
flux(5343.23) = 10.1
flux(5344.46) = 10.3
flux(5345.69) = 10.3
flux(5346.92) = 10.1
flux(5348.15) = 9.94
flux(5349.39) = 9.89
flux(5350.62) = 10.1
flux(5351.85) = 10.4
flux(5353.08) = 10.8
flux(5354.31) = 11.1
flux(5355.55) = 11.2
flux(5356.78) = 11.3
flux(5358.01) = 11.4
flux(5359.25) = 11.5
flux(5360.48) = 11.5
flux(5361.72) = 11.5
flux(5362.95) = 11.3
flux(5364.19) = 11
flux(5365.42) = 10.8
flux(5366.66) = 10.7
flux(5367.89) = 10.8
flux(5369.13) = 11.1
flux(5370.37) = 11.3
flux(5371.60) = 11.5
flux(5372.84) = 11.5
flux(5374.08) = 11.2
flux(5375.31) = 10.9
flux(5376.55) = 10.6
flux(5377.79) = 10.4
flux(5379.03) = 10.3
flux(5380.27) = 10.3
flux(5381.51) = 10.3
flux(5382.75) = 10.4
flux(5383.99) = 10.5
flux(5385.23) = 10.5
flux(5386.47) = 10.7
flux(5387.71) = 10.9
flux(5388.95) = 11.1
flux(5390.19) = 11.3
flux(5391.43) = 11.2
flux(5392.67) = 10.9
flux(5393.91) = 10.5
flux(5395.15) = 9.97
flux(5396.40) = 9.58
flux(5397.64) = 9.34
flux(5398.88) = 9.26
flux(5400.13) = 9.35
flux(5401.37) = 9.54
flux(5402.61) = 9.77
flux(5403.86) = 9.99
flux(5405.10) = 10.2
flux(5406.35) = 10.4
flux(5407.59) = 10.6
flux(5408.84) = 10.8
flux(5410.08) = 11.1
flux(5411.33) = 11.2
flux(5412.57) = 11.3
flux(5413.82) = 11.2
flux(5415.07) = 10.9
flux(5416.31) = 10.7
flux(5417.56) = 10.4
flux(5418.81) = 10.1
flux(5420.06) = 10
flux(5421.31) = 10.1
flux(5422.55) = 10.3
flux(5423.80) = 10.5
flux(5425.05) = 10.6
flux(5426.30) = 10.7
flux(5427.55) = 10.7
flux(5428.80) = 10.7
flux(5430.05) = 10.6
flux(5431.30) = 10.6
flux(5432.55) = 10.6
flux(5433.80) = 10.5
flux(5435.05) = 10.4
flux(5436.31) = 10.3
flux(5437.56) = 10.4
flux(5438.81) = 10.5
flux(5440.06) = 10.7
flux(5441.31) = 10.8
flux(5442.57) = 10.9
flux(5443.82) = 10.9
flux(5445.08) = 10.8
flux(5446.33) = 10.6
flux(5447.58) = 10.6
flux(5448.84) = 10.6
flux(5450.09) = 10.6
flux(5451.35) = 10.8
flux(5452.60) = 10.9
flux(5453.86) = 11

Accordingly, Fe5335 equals 2.9 angstrom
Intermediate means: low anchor 10.7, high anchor 11.3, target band 10.2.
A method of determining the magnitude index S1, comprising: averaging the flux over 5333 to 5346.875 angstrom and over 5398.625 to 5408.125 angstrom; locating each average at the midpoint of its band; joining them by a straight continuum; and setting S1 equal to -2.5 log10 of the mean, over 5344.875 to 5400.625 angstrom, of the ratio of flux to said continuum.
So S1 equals -0.06 mag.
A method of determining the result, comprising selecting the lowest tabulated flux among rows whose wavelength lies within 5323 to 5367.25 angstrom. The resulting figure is 9.5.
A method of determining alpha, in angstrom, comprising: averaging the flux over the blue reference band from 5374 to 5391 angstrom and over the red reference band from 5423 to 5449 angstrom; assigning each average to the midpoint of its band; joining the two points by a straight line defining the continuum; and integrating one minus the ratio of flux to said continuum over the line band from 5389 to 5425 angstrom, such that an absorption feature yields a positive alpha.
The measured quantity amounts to 0.85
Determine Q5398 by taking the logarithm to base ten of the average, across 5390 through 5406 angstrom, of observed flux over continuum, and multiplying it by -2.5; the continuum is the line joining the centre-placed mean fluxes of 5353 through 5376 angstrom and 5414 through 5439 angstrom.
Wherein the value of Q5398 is 0.08 mag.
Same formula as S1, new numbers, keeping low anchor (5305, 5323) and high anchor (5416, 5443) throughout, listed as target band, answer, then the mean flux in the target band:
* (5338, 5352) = 0.04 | 10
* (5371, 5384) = -0.03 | 10.7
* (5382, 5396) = -0.03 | 10.7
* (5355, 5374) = -0.08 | 11.2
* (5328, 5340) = -0.02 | 10.6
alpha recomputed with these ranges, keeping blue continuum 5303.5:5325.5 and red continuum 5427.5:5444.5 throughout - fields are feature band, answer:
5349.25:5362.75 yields -0.9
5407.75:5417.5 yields -0.4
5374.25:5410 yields 0.4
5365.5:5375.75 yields -0.7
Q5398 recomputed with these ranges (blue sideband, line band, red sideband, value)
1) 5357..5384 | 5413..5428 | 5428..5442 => 0.01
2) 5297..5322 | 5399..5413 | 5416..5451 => 0.02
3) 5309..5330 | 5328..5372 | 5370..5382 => -0.01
